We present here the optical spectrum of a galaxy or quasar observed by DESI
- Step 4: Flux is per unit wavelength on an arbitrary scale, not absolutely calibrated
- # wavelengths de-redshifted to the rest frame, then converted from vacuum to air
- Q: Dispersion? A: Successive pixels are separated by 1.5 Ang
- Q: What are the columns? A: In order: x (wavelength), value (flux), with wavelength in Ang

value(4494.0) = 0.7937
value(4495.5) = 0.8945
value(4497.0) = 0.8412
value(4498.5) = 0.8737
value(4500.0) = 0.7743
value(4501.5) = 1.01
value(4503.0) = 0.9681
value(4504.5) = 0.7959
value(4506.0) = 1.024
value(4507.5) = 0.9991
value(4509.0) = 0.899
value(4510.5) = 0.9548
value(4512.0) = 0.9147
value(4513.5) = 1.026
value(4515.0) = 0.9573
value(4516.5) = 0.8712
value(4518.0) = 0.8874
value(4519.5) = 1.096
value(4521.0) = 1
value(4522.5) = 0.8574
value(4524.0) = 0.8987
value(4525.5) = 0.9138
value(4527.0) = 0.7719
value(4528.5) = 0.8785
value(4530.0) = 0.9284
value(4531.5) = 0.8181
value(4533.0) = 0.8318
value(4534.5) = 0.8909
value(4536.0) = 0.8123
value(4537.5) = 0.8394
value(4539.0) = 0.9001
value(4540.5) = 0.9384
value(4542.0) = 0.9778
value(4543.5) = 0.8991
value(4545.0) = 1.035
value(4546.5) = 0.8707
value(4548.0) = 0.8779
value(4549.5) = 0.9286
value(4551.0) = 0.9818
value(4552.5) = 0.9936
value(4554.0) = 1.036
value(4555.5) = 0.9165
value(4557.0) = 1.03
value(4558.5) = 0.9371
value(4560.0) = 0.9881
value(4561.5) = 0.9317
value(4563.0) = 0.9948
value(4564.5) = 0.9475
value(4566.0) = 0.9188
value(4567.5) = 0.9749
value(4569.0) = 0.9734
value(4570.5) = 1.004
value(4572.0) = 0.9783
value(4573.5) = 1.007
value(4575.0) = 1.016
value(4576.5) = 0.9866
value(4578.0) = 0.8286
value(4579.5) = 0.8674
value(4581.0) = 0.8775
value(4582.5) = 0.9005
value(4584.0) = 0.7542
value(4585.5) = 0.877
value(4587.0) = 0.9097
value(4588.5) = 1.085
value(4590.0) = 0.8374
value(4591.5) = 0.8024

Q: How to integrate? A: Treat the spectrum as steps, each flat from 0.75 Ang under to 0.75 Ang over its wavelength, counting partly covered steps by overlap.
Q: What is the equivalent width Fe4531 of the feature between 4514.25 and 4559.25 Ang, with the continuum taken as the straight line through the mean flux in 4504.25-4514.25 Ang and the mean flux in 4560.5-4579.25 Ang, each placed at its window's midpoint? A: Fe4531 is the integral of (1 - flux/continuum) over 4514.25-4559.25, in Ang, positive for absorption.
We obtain 1.7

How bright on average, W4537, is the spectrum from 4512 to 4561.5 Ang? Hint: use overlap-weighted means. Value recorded 0.925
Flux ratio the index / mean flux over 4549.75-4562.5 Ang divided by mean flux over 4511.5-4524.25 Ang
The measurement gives 1.03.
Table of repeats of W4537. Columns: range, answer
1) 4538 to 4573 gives 0.958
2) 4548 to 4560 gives 0.97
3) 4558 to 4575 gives 0.971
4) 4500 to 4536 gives 0.916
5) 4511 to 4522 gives 0.962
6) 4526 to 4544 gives 0.874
